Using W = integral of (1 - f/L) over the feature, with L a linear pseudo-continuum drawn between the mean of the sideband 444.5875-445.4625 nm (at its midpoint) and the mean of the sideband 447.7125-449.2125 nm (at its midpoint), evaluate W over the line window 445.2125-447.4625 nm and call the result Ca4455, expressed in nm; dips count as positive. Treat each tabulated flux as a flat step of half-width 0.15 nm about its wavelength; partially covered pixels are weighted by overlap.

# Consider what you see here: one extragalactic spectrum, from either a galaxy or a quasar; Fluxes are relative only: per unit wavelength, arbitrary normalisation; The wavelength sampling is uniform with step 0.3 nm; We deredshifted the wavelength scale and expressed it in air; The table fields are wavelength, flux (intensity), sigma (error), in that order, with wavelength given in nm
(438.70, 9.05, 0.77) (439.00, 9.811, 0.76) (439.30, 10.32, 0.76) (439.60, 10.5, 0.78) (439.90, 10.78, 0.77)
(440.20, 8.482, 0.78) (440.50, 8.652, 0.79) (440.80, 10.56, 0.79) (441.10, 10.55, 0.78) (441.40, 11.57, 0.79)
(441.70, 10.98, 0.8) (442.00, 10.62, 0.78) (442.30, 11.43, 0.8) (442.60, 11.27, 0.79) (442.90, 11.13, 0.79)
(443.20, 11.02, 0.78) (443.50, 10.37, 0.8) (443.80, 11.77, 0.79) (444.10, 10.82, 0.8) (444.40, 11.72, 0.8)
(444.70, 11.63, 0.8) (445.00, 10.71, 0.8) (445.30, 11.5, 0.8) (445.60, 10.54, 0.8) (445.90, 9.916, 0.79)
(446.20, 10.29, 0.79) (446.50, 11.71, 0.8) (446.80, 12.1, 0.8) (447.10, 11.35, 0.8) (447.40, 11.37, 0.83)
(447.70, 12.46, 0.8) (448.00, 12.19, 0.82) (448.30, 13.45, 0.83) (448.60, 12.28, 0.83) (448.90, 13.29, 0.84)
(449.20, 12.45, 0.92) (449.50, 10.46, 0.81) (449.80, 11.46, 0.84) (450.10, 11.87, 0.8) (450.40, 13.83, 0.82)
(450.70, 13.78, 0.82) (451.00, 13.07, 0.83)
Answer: 0.14 nm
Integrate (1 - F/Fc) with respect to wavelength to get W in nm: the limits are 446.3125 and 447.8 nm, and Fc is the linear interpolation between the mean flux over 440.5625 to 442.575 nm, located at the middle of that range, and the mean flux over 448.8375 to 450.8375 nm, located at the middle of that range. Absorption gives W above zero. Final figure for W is 0.02 nm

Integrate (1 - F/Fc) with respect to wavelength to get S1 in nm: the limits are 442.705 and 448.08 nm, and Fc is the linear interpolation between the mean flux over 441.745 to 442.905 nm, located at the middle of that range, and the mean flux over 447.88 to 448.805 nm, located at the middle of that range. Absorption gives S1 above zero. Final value 0.30 nm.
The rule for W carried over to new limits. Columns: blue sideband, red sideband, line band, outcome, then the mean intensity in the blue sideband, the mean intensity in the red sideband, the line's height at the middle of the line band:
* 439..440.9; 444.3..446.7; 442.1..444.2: -0.12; 9.86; 11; 10.5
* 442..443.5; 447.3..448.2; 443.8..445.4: 0.02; 11.1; 12.1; 11.5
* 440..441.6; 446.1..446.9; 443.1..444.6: -0.06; 10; 11.4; 10.8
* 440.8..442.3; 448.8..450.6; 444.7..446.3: 0.12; 10.9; 12.2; 11.6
